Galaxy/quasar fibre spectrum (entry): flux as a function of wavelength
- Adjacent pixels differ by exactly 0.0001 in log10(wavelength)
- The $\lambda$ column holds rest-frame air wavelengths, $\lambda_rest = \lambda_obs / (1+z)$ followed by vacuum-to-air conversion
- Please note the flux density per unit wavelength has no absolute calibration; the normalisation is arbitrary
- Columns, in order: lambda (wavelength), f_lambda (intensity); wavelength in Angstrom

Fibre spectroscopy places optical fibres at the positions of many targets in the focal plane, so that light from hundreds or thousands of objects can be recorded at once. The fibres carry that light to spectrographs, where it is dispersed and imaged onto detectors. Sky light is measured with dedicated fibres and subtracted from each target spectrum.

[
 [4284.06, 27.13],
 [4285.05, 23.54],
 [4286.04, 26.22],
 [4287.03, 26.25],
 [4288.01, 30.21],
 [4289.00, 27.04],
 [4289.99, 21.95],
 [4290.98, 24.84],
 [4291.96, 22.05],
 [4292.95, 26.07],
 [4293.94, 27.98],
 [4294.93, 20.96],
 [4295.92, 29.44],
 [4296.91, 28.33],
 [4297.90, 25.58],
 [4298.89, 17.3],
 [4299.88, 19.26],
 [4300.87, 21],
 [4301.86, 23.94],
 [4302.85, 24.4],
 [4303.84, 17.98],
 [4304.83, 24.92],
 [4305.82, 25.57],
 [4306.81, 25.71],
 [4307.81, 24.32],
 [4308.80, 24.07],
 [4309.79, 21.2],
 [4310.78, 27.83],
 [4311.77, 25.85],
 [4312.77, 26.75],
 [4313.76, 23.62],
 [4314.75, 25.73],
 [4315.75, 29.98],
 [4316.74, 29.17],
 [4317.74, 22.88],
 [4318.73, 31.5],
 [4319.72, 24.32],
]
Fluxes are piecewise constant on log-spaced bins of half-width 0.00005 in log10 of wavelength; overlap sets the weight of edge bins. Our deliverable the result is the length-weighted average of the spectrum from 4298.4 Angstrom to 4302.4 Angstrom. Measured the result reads 20.4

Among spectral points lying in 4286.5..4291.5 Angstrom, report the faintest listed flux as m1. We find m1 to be 21.95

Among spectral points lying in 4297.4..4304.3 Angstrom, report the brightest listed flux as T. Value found 25.58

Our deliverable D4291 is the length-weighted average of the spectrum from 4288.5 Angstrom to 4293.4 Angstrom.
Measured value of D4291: 24.4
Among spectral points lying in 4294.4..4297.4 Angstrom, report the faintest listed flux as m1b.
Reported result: 20.96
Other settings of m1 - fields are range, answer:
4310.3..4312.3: 25.85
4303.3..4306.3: 17.98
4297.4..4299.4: 17.3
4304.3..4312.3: 21.2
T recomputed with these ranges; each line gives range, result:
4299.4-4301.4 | 21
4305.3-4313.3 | 27.83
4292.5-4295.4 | 27.98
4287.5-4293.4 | 30.21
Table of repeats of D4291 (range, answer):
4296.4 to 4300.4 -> 22.6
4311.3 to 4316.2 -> 26.3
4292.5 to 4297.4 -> 26.5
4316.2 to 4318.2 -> 26.1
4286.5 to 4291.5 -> 26.1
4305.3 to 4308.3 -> 25.2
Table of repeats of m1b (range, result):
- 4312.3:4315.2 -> 23.62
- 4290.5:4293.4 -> 22.05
